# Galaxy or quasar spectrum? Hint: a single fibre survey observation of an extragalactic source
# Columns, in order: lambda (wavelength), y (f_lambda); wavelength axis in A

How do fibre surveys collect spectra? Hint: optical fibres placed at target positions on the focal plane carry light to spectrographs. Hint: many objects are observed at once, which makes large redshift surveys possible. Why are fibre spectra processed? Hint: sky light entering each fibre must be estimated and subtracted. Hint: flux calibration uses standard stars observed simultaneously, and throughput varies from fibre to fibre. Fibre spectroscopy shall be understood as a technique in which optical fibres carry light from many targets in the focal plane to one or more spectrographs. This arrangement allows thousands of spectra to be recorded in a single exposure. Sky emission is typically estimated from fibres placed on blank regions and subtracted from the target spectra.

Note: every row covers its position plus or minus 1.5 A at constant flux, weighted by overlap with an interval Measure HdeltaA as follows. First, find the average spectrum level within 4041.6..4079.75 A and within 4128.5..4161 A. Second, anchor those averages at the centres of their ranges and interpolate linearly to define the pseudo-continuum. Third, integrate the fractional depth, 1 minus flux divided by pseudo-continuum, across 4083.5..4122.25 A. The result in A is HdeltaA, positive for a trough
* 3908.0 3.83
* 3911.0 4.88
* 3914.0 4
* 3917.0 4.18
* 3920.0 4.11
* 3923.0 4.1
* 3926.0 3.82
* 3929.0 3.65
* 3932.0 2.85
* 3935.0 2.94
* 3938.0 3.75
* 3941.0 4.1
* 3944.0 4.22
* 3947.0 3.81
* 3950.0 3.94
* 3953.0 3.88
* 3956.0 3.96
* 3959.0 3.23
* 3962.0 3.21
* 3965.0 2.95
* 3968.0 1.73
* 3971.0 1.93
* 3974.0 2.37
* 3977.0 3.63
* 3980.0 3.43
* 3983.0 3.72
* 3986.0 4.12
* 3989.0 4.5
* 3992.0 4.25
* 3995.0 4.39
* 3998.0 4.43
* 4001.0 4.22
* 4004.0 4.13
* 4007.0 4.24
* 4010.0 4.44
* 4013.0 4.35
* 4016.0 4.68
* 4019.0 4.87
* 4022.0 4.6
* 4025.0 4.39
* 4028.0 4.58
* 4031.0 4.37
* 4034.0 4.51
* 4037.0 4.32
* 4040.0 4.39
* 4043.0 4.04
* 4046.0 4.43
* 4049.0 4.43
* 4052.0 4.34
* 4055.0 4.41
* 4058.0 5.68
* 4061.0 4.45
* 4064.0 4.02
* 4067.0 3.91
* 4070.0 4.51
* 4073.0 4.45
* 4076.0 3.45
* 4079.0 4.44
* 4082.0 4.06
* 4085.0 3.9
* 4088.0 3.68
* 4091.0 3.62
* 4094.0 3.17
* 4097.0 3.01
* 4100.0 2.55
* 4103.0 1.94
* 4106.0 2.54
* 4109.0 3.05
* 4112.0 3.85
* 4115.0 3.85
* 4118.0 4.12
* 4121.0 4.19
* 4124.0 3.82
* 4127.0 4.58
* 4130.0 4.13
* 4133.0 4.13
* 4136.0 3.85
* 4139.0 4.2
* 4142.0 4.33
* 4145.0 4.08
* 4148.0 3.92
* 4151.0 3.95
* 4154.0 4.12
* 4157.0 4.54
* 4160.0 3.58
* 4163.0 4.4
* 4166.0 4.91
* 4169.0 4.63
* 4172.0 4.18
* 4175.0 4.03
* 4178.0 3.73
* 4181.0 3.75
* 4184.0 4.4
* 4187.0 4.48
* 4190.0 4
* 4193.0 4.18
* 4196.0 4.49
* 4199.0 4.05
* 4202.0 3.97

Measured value 8.05 A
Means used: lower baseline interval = 4.35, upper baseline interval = 4.08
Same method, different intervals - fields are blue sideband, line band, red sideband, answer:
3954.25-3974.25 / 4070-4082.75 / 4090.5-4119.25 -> -4.4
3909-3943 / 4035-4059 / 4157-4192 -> -2.7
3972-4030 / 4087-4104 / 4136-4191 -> 4.7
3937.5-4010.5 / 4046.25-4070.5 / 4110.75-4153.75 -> -3.5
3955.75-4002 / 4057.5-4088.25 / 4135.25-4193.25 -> -3.0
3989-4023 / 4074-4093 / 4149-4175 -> 2.1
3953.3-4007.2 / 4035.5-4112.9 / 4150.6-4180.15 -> 0.2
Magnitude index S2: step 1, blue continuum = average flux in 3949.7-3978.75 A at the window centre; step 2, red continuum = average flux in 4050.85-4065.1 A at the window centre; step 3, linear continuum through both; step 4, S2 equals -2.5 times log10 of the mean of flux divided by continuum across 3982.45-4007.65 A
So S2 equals -0.191 mag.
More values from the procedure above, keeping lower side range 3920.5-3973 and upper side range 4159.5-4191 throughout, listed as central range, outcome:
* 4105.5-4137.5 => 0.044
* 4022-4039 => -0.197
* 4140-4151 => 0.004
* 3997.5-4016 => -0.191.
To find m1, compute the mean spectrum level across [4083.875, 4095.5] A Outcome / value 3.58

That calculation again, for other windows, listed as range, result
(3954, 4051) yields 3.97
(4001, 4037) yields 4.45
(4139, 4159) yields 4.15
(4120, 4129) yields 4.19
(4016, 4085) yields 4.39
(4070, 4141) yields 3.7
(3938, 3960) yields 3.88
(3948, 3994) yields 3.41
